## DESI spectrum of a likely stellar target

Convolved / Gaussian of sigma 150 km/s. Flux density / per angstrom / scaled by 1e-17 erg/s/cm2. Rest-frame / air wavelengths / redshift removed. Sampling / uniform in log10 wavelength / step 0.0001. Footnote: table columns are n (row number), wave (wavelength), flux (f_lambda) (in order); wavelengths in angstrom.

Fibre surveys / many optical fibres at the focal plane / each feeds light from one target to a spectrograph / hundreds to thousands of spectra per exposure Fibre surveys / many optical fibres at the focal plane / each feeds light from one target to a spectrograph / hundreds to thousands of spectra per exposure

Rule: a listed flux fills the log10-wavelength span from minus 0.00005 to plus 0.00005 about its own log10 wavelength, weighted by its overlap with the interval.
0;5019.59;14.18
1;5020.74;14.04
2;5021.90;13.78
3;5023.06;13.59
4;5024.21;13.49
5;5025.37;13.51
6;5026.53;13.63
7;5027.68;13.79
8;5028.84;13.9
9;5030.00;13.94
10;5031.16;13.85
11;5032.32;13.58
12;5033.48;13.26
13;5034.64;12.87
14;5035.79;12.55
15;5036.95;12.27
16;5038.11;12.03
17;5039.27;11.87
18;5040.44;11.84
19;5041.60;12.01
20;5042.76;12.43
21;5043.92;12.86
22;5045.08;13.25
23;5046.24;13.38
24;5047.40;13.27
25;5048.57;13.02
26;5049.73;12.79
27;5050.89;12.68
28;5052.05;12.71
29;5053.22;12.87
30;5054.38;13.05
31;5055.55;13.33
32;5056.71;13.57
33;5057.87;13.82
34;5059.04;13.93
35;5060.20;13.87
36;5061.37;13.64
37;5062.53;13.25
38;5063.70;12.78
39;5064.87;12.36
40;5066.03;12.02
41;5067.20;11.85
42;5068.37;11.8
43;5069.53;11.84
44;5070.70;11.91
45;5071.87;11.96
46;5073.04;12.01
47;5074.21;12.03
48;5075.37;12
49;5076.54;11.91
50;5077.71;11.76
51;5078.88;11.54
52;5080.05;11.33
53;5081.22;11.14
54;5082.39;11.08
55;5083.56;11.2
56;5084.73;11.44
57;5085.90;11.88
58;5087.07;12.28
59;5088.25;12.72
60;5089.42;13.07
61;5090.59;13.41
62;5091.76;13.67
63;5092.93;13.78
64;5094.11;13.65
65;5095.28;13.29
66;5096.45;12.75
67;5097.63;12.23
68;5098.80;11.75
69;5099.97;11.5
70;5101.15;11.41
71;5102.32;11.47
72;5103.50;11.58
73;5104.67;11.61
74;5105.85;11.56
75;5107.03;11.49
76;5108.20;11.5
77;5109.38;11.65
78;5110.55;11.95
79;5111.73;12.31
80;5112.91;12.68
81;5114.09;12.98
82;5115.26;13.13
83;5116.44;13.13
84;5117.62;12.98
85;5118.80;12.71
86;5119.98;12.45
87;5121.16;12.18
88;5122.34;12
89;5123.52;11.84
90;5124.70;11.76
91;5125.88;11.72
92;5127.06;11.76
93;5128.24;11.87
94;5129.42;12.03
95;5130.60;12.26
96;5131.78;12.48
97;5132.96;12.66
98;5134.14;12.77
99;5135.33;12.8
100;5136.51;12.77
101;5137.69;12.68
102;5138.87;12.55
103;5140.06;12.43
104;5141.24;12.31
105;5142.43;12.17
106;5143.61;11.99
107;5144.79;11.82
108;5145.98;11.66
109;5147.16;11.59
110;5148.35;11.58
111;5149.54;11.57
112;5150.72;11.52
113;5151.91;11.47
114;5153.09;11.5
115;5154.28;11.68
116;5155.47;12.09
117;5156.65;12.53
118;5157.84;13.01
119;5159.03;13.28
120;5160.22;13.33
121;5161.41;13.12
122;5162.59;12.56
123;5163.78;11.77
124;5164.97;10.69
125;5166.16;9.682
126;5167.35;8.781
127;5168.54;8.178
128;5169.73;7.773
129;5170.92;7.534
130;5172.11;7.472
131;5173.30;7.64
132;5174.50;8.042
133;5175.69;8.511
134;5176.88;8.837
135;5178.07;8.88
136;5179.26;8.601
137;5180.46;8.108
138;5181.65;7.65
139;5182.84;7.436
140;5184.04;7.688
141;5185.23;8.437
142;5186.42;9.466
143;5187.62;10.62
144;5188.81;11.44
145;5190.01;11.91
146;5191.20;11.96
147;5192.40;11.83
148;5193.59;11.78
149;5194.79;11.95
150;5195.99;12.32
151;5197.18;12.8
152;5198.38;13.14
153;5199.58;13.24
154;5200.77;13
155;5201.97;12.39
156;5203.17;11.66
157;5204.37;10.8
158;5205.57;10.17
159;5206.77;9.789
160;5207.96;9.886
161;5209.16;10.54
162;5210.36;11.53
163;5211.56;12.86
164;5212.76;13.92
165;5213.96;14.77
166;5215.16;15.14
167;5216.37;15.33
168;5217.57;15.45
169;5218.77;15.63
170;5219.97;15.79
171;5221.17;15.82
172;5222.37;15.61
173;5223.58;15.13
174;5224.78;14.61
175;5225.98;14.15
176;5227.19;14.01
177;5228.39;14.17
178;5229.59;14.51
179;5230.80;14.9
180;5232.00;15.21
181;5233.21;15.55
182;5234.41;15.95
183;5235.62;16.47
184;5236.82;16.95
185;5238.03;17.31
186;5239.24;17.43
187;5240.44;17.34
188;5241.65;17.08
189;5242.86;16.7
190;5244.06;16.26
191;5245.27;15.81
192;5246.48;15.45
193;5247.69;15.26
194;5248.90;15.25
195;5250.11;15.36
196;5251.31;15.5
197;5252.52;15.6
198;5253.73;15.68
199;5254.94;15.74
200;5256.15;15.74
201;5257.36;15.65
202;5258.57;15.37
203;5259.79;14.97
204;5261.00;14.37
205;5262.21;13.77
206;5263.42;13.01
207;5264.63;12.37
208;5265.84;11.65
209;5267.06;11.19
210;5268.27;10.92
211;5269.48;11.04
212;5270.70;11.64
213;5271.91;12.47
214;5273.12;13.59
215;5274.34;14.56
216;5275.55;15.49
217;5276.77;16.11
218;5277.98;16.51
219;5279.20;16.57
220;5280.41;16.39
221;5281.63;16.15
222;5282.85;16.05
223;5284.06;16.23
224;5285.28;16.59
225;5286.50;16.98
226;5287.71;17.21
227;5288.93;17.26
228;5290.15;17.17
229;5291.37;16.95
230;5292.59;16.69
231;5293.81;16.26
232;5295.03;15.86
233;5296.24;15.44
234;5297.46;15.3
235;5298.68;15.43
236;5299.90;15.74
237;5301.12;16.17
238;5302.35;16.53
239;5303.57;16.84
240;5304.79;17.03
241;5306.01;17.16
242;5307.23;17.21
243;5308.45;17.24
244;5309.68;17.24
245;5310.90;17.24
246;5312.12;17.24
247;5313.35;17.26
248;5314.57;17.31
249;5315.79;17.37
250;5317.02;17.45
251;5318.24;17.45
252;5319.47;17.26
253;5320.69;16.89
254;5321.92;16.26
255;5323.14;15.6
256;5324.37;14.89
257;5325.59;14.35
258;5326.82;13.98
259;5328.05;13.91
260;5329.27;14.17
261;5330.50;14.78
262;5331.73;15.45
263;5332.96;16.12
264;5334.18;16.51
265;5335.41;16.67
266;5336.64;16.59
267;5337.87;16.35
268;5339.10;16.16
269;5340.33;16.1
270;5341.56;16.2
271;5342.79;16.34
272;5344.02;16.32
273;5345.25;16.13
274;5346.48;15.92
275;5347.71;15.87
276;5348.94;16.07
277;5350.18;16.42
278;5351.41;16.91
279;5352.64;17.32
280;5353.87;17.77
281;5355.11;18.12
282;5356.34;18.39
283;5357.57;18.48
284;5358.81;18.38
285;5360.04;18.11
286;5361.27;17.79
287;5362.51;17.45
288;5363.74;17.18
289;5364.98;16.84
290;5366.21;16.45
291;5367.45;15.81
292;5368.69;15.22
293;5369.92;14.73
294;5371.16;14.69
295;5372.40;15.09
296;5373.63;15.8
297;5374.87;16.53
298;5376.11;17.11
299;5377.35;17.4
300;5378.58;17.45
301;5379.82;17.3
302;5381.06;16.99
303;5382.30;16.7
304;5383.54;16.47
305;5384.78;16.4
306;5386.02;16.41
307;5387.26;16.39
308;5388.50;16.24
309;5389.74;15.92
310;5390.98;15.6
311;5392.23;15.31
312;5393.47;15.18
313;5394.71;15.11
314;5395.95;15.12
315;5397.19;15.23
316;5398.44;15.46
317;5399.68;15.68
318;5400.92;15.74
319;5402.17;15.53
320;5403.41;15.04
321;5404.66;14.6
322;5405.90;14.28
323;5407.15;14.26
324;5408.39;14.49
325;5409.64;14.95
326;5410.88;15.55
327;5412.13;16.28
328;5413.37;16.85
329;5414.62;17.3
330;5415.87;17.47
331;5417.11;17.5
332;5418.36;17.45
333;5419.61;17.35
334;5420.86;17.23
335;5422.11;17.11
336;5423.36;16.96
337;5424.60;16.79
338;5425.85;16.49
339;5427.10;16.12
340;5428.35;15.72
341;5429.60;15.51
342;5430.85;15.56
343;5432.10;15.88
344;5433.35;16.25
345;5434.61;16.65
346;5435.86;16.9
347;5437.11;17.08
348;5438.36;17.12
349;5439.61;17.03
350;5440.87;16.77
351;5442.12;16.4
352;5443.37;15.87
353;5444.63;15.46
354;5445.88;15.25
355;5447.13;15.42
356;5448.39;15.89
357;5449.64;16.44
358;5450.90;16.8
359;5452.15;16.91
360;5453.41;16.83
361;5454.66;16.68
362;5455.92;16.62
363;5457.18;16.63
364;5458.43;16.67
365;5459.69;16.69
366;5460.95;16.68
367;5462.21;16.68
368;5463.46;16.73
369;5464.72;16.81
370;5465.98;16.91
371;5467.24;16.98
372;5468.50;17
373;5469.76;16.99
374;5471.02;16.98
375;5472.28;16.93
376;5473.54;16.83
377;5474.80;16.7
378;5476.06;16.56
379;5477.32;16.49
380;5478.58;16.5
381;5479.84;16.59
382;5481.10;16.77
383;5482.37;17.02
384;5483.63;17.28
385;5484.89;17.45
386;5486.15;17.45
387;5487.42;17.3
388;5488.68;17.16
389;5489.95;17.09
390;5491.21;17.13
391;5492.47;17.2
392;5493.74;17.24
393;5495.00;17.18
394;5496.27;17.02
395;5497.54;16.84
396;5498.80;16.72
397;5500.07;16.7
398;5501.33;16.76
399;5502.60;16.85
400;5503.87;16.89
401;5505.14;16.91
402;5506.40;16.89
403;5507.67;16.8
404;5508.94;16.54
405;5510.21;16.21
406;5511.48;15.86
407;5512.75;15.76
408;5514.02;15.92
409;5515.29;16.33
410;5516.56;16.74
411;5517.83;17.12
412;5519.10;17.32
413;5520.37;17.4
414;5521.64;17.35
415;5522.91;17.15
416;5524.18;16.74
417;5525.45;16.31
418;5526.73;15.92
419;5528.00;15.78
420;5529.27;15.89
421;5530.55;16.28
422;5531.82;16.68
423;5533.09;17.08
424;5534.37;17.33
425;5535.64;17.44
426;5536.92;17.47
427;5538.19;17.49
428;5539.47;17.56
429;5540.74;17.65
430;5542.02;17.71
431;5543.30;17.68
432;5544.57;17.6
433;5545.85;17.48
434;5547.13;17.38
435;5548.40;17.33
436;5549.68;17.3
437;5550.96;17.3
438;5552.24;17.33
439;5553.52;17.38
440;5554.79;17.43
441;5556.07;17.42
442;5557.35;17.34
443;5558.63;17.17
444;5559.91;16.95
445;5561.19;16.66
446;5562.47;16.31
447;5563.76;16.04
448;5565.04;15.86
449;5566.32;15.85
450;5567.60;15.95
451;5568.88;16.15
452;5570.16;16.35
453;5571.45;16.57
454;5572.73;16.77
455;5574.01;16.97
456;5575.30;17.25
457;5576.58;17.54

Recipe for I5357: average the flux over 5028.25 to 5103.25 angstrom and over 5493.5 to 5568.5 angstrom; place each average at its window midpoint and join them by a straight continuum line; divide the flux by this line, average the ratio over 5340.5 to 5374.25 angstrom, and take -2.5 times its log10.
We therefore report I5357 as -0.09 mag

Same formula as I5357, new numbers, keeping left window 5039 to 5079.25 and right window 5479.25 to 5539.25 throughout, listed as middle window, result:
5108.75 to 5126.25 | 0.07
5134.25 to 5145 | 0.08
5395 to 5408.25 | 0.05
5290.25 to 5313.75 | -0.12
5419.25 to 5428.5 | -0.05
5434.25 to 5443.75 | -0.04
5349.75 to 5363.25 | -0.15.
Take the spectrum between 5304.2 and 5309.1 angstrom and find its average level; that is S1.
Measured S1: 17.2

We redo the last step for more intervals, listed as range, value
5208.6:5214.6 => 12.8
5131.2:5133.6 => 12.6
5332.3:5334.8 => 16.3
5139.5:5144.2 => 12.2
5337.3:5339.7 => 16.2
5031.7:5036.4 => 13.1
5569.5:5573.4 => 16.6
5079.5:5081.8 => 11.2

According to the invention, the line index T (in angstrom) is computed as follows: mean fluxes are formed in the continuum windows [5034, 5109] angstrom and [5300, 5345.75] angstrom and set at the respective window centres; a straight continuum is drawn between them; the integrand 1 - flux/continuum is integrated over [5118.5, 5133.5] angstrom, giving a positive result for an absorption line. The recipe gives 1.3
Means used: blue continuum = 12.4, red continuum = 16.3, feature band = 12.1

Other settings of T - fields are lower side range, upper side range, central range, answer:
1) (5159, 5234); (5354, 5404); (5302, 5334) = -3.2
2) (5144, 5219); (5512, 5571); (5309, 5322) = -3.9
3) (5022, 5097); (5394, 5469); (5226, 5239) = -1.0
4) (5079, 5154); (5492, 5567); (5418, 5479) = -2.3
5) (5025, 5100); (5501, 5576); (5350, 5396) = -3.7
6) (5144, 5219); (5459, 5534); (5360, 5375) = -1.8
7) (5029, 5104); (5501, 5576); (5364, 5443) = -2.7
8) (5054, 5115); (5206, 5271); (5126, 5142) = 0.8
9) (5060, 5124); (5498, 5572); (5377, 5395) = -1.2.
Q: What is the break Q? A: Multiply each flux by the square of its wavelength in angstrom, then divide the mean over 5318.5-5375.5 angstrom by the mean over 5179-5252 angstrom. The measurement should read 1.27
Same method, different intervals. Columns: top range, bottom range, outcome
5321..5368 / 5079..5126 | 1.47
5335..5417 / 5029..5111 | 1.47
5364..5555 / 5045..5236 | 1.54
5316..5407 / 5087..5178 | 1.51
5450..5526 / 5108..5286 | 1.46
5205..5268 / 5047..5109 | 1.26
